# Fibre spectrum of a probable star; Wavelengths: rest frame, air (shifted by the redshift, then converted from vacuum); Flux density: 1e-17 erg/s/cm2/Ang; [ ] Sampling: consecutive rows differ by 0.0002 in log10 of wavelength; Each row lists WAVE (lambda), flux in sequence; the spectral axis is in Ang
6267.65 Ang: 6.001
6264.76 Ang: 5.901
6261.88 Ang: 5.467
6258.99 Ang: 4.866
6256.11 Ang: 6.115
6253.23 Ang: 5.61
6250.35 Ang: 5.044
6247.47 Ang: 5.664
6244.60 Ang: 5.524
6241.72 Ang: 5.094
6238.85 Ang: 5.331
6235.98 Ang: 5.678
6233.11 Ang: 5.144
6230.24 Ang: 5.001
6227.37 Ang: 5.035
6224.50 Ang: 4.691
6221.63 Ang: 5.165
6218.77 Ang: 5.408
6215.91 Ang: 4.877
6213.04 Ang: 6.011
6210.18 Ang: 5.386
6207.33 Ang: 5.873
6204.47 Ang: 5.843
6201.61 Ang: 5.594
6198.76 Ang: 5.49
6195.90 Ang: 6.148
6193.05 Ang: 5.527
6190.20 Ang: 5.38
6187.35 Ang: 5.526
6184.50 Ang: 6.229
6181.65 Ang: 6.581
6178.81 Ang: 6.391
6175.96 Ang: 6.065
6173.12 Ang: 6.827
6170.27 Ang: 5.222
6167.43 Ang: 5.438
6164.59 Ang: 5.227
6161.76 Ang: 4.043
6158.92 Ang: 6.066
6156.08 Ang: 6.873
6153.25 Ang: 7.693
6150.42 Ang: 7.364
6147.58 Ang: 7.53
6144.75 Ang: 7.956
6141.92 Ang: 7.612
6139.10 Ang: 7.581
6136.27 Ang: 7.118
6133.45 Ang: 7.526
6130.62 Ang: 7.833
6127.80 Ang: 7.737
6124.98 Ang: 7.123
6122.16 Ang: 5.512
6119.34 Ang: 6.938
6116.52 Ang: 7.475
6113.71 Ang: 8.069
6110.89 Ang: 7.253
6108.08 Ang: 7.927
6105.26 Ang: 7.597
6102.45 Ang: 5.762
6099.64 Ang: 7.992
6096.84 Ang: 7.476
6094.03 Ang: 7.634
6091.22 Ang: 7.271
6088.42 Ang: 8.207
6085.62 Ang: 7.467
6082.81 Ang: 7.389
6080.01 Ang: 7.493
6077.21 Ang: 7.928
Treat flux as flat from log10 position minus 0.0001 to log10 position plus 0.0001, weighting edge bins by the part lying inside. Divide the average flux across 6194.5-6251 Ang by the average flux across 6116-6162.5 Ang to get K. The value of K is 0.76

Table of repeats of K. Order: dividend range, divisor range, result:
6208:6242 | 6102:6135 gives 0.72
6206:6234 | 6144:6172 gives 0.83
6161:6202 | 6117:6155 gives 0.78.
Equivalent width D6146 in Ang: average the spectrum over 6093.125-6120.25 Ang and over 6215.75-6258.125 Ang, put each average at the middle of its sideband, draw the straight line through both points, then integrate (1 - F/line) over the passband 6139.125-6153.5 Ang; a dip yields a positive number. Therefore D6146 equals -1.8 Ang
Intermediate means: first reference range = 7.42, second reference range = 5.3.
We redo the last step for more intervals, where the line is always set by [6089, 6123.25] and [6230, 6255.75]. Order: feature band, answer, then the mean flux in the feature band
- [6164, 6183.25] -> 1.0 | 6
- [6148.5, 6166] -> 0.9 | 6.25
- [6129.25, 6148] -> -2.1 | 7.6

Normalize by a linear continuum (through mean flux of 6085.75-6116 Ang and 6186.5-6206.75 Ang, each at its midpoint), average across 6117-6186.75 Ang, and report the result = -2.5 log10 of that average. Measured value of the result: -0.025 mag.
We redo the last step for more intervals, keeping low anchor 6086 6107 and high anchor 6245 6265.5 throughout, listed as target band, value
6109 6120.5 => -0.038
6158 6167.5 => 0.281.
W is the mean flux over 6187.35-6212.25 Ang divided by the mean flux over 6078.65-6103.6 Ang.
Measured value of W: 0.76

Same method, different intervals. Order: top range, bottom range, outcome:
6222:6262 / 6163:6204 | 0.91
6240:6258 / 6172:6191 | 0.89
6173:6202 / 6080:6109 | 0.80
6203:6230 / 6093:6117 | 0.72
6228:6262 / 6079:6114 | 0.72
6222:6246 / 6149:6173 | 0.86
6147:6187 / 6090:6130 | 0.85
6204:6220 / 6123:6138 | 0.75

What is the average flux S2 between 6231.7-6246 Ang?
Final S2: 5.36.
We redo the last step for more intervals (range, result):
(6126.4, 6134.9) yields 7.7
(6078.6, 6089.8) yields 7.63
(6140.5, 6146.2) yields 7.79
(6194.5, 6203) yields 5.74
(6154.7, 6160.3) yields 6.46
